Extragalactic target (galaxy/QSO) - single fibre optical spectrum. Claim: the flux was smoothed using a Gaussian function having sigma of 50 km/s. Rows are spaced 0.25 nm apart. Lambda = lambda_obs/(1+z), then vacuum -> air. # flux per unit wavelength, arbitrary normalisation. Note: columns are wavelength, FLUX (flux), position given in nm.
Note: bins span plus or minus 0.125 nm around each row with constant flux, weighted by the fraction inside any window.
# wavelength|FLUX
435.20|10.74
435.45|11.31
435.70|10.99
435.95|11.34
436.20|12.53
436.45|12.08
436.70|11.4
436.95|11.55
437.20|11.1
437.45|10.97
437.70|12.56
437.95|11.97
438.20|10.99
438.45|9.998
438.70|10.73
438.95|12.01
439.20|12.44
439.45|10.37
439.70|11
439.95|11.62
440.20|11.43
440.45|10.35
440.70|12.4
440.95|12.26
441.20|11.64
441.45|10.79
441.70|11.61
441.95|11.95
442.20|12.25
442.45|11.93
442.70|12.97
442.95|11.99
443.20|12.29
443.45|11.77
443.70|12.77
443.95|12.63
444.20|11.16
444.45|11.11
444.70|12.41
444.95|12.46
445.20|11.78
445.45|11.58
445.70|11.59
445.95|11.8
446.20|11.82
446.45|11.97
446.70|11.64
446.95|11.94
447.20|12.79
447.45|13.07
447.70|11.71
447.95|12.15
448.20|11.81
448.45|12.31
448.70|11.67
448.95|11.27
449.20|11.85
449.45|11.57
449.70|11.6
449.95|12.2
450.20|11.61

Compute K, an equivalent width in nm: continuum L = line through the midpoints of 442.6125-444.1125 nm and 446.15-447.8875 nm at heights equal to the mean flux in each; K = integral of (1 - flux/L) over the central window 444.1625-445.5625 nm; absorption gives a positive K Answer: 0.06 nm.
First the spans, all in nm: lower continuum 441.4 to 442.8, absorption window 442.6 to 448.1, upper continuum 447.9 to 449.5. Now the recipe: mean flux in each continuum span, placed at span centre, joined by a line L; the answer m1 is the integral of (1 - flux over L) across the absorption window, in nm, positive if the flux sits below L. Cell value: -0.08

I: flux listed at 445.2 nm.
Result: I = 11.78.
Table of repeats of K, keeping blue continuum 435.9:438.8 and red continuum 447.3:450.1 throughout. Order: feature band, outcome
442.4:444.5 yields -0.07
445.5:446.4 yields 0.01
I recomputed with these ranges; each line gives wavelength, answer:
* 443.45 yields 11.77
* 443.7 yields 12.77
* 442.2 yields 12.25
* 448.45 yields 12.31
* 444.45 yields 11.11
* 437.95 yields 11.97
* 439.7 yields 11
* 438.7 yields 10.73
